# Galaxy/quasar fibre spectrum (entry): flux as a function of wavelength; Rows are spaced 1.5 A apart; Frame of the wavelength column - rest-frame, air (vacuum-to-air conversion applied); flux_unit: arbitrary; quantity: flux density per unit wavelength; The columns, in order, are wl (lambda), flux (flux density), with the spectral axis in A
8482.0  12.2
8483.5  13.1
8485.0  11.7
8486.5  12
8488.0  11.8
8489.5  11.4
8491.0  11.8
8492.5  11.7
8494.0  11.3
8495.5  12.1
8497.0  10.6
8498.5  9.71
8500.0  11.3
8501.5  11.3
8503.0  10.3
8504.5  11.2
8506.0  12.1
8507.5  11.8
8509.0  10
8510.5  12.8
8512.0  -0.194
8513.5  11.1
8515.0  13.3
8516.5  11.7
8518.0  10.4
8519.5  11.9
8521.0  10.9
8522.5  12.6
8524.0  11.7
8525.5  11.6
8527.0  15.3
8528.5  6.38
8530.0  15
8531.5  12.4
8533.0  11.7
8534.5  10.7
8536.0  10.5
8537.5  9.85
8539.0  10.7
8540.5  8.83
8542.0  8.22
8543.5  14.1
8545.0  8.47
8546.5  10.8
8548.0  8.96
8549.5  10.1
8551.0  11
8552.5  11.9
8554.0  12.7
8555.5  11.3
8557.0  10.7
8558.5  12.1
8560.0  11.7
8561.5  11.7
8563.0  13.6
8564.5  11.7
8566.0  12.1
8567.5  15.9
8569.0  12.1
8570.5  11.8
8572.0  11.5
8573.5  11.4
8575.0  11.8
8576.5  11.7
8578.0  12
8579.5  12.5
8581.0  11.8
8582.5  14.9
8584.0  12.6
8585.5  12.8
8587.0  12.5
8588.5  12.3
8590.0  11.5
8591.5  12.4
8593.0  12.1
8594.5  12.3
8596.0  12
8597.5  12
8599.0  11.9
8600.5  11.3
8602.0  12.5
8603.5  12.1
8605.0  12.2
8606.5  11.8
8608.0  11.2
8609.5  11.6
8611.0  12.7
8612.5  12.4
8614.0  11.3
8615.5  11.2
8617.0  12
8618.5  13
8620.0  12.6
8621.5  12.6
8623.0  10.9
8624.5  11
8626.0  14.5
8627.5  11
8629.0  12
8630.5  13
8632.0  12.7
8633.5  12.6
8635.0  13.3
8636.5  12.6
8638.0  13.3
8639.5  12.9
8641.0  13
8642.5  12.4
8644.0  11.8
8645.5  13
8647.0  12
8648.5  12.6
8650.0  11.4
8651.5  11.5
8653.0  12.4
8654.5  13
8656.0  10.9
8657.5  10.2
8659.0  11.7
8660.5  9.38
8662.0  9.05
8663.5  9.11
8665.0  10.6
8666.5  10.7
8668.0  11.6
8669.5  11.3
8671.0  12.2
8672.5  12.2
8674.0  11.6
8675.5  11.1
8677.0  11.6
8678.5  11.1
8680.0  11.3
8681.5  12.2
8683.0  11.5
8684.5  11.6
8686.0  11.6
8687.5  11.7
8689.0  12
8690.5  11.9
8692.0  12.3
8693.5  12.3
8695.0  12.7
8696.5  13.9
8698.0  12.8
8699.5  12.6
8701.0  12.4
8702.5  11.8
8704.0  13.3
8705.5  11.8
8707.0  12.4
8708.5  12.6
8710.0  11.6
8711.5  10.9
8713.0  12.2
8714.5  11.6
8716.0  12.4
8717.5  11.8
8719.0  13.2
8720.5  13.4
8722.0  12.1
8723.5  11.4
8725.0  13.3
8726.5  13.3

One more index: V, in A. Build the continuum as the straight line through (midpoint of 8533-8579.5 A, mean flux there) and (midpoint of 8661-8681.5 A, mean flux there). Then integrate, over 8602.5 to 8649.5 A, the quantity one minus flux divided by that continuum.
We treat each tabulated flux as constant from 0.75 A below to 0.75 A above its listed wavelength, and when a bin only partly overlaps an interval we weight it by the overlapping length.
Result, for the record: -4.7 A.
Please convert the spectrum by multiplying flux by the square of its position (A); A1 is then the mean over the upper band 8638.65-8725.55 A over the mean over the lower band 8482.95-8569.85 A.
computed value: 1.09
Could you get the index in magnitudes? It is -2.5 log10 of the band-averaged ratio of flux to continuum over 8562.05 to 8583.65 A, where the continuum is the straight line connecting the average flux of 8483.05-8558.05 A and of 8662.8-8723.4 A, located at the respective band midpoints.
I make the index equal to -0.11 mag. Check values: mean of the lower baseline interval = 11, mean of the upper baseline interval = 11.9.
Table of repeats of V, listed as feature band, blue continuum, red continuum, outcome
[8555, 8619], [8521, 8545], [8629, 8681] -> -3.9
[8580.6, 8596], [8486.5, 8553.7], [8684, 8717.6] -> -1.5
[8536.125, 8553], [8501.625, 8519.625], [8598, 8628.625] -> 1.2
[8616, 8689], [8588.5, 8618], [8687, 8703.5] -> 2.2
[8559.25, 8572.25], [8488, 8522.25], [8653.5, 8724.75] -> -1.5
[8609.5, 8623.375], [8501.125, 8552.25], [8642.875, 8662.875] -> -1.0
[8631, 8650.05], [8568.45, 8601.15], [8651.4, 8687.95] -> -1.8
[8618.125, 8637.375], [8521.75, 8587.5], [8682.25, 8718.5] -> -0.8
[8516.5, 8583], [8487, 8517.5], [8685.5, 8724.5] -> -2.2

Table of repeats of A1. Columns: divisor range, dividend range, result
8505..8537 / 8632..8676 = 1.09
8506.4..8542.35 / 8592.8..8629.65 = 1.13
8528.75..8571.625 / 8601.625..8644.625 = 1.10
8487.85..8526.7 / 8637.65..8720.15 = 1.12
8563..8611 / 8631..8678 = 0.97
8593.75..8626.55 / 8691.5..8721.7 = 1.05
